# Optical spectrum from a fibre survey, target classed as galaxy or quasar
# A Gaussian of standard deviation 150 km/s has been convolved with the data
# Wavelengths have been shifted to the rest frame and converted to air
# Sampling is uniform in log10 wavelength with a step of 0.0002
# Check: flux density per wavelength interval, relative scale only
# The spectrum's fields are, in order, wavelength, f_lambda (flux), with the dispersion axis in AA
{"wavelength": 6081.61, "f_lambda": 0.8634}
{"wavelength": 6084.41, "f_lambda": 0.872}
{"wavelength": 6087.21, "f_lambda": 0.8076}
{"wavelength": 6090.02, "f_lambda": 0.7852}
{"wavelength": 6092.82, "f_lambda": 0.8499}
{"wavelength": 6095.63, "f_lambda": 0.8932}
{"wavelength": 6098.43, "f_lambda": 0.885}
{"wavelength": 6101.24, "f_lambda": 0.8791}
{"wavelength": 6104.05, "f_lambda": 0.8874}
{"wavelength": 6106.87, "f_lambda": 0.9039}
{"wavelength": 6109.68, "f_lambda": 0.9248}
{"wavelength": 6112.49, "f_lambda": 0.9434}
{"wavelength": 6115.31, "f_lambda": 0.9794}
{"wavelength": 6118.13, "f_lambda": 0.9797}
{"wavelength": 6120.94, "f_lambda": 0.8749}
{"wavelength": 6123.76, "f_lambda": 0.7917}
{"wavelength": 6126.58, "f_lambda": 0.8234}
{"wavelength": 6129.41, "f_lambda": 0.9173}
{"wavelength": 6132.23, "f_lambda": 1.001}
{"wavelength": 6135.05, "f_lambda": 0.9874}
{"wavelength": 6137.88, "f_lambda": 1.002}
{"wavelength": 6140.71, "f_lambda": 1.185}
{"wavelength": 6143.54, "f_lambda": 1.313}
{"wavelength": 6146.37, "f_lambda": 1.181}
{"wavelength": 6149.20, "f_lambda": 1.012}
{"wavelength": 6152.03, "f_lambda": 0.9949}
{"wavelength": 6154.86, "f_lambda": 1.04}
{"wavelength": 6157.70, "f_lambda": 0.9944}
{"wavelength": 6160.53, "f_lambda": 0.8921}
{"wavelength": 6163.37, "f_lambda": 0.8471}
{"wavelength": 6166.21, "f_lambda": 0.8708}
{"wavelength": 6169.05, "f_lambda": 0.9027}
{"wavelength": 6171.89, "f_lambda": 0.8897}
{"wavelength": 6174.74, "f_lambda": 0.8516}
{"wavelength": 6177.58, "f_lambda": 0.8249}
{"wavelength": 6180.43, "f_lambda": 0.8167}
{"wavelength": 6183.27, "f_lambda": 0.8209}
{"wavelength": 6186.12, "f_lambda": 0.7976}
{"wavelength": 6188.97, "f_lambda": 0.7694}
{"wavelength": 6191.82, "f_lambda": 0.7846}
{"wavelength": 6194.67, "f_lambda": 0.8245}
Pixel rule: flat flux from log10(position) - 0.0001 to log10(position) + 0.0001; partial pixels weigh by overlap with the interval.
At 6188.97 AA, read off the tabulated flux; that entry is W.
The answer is 0.7694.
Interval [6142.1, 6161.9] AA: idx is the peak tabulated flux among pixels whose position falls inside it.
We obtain 1.313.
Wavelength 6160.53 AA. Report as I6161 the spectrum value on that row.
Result 0.8921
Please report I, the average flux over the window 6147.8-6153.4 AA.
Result 1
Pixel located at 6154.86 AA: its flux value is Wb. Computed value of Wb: 1.04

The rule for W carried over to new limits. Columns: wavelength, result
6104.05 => 0.8874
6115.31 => 0.9794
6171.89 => 0.8897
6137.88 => 1.002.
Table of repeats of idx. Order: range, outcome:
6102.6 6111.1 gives 0.9248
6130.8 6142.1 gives 1.185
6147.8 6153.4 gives 1.012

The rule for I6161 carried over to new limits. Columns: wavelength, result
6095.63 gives 0.8932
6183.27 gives 0.8209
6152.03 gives 0.9949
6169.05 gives 0.9027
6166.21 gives 0.8708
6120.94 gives 0.8749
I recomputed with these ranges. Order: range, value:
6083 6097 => 0.841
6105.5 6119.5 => 0.946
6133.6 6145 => 1.12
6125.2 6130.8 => 0.869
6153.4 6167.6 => 0.929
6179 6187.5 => 0.812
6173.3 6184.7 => 0.828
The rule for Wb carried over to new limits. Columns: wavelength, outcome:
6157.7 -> 0.9944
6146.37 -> 1.181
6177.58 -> 0.8249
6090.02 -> 0.7852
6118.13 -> 0.9797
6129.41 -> 0.9173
